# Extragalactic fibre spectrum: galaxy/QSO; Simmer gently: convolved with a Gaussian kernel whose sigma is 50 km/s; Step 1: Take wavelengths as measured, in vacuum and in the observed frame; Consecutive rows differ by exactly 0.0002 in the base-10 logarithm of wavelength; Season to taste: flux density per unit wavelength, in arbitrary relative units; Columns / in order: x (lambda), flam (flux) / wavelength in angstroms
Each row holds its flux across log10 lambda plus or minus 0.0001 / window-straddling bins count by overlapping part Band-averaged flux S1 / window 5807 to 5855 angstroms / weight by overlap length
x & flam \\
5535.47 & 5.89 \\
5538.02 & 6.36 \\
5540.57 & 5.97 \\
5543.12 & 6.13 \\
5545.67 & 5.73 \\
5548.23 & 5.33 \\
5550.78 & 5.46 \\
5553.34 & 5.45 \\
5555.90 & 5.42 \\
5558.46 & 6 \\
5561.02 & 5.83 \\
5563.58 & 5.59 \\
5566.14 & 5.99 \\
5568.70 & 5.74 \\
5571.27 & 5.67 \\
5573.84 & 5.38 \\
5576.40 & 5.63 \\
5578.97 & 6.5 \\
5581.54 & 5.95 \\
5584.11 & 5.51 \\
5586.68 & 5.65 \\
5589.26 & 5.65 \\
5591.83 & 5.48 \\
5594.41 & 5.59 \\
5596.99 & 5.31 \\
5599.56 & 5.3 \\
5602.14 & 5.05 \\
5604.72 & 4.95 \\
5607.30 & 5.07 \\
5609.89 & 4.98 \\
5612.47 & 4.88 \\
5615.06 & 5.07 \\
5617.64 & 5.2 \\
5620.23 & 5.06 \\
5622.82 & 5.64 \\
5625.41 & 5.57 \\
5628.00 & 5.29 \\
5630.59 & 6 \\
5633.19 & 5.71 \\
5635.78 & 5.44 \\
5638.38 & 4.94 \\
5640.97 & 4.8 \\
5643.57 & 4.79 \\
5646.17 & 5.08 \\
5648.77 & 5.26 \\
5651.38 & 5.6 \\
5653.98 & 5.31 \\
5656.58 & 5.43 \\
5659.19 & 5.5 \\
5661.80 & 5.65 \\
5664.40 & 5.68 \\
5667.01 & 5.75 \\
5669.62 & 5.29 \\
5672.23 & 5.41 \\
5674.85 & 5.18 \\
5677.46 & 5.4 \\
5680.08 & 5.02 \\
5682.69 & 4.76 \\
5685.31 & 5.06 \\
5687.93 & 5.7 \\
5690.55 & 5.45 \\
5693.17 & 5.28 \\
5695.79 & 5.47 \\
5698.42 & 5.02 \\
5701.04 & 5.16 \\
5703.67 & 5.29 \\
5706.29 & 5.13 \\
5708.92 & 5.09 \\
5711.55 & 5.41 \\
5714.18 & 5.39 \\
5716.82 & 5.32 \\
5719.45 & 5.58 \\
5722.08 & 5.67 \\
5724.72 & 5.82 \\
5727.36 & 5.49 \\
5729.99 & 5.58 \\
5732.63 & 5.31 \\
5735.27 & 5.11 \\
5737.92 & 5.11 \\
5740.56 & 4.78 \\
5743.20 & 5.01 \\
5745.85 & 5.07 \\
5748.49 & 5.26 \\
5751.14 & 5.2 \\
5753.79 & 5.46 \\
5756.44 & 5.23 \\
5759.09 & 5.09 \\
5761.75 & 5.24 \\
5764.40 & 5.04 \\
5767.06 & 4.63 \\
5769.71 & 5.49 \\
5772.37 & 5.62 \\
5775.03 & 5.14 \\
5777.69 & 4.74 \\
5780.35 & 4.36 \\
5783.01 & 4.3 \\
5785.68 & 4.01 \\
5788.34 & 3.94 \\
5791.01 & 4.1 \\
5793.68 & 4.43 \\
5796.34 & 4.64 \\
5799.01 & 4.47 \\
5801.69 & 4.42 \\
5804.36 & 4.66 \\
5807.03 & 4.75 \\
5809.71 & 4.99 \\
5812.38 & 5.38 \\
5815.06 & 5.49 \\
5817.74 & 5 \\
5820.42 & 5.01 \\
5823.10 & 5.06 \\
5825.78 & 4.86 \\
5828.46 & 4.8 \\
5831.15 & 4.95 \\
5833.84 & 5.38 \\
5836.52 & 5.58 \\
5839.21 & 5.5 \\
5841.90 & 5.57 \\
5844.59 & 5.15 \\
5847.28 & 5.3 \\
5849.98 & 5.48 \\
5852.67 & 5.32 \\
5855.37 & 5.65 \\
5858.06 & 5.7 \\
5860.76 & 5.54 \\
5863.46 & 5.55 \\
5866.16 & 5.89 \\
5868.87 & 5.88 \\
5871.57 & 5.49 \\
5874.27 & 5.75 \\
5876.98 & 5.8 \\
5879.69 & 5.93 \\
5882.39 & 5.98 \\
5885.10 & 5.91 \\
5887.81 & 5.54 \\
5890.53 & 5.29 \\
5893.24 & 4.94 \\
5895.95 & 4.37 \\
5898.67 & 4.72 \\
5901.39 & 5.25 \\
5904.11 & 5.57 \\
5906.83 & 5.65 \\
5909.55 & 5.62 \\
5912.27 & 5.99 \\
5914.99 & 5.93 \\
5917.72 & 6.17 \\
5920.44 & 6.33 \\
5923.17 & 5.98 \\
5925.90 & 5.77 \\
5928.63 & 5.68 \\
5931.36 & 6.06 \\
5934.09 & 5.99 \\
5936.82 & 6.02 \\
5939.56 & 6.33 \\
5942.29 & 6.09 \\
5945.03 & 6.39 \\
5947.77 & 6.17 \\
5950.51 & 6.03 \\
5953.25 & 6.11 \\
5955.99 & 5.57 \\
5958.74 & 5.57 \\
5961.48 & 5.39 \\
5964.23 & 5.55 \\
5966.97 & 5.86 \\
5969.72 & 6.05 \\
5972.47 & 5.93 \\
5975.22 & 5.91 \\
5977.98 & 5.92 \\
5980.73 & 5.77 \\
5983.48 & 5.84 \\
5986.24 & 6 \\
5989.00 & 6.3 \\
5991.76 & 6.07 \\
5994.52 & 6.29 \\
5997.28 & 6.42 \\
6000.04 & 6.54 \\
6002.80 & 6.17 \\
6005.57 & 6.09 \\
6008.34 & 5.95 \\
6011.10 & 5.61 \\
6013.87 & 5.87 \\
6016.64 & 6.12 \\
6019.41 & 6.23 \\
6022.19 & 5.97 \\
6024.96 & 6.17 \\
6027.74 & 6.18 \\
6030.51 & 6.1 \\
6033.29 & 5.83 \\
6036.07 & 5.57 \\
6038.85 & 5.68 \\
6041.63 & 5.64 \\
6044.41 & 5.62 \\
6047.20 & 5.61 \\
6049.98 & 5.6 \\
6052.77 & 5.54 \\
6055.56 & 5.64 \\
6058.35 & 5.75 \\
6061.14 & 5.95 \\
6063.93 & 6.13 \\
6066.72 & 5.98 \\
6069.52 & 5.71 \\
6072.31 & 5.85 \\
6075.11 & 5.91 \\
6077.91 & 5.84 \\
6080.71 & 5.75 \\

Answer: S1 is 5.22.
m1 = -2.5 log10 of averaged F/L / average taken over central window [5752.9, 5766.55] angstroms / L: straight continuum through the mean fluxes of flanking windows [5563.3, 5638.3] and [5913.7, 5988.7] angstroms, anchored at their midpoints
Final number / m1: 0.104 mag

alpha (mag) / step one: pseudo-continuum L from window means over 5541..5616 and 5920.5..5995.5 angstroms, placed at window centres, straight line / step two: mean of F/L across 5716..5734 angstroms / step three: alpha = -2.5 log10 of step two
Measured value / 0.029 mag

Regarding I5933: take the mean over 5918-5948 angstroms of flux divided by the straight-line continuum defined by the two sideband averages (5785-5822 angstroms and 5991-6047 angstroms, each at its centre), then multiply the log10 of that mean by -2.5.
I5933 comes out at -0.11 mag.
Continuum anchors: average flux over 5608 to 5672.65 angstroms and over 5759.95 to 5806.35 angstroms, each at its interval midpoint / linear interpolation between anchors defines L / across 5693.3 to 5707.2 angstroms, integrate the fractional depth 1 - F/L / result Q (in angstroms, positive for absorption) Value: -0.5 angstroms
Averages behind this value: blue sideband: 5.33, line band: 5.22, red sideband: 4.67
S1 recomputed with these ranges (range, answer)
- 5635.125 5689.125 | 5.29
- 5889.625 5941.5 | 5.68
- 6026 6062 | 5.75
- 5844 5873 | 5.55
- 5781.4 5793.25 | 4.12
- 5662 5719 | 5.31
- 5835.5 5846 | 5.45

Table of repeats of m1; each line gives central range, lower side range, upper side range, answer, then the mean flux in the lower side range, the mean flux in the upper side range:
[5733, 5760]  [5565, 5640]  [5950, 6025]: 0.10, 5.45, 5.97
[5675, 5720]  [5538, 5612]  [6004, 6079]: 0.08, 5.59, 5.86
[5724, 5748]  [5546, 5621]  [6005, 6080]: 0.07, 5.48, 5.85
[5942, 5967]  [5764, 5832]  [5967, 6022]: -0.01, 4.78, 6.05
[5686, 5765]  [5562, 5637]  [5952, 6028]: 0.07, 5.48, 5.98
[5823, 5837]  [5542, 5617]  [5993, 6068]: 0.13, 5.52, 5.94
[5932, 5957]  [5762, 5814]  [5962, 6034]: -0.07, 4.71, 6.02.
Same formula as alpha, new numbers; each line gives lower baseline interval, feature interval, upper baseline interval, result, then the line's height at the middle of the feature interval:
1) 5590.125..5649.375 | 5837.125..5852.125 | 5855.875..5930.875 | 0.03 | 5.57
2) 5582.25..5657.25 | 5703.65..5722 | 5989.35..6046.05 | 0.02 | 5.47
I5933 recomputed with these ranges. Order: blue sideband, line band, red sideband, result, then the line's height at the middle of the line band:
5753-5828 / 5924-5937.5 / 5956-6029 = -0.05 mag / 5.63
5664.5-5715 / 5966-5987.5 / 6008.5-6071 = -0.03 mag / 5.74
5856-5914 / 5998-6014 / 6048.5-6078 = -0.06 mag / 5.72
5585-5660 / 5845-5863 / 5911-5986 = 0.05 mag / 5.75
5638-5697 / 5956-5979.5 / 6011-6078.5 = 0.00 mag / 5.74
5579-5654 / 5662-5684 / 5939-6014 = 0.02 mag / 5.44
